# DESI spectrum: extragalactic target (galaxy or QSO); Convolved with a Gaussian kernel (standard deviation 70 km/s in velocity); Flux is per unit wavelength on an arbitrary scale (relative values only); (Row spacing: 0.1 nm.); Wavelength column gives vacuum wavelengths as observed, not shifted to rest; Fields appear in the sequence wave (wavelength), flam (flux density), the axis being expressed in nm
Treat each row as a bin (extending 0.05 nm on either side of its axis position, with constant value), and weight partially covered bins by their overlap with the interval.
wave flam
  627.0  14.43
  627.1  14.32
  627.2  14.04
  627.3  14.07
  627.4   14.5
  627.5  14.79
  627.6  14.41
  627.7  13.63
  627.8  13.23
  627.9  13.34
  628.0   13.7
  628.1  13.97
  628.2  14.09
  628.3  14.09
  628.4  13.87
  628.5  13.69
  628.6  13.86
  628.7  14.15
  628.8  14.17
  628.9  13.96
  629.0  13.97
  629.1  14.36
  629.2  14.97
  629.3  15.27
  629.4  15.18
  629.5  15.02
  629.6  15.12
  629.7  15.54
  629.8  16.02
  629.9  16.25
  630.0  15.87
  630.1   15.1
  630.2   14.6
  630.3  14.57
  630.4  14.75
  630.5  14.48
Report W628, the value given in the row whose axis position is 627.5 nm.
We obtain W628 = 14.79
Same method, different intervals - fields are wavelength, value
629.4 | 15.18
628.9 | 13.96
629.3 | 15.27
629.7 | 15.54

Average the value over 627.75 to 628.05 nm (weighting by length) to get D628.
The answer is 13.4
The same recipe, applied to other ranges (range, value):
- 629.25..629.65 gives 15.1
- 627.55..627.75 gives 14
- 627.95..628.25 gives 13.9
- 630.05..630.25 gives 14.9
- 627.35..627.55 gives 14.6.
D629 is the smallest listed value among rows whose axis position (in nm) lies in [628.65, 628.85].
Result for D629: 14.15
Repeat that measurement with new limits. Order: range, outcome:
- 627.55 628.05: 13.23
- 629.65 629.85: 15.54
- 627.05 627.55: 14.04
